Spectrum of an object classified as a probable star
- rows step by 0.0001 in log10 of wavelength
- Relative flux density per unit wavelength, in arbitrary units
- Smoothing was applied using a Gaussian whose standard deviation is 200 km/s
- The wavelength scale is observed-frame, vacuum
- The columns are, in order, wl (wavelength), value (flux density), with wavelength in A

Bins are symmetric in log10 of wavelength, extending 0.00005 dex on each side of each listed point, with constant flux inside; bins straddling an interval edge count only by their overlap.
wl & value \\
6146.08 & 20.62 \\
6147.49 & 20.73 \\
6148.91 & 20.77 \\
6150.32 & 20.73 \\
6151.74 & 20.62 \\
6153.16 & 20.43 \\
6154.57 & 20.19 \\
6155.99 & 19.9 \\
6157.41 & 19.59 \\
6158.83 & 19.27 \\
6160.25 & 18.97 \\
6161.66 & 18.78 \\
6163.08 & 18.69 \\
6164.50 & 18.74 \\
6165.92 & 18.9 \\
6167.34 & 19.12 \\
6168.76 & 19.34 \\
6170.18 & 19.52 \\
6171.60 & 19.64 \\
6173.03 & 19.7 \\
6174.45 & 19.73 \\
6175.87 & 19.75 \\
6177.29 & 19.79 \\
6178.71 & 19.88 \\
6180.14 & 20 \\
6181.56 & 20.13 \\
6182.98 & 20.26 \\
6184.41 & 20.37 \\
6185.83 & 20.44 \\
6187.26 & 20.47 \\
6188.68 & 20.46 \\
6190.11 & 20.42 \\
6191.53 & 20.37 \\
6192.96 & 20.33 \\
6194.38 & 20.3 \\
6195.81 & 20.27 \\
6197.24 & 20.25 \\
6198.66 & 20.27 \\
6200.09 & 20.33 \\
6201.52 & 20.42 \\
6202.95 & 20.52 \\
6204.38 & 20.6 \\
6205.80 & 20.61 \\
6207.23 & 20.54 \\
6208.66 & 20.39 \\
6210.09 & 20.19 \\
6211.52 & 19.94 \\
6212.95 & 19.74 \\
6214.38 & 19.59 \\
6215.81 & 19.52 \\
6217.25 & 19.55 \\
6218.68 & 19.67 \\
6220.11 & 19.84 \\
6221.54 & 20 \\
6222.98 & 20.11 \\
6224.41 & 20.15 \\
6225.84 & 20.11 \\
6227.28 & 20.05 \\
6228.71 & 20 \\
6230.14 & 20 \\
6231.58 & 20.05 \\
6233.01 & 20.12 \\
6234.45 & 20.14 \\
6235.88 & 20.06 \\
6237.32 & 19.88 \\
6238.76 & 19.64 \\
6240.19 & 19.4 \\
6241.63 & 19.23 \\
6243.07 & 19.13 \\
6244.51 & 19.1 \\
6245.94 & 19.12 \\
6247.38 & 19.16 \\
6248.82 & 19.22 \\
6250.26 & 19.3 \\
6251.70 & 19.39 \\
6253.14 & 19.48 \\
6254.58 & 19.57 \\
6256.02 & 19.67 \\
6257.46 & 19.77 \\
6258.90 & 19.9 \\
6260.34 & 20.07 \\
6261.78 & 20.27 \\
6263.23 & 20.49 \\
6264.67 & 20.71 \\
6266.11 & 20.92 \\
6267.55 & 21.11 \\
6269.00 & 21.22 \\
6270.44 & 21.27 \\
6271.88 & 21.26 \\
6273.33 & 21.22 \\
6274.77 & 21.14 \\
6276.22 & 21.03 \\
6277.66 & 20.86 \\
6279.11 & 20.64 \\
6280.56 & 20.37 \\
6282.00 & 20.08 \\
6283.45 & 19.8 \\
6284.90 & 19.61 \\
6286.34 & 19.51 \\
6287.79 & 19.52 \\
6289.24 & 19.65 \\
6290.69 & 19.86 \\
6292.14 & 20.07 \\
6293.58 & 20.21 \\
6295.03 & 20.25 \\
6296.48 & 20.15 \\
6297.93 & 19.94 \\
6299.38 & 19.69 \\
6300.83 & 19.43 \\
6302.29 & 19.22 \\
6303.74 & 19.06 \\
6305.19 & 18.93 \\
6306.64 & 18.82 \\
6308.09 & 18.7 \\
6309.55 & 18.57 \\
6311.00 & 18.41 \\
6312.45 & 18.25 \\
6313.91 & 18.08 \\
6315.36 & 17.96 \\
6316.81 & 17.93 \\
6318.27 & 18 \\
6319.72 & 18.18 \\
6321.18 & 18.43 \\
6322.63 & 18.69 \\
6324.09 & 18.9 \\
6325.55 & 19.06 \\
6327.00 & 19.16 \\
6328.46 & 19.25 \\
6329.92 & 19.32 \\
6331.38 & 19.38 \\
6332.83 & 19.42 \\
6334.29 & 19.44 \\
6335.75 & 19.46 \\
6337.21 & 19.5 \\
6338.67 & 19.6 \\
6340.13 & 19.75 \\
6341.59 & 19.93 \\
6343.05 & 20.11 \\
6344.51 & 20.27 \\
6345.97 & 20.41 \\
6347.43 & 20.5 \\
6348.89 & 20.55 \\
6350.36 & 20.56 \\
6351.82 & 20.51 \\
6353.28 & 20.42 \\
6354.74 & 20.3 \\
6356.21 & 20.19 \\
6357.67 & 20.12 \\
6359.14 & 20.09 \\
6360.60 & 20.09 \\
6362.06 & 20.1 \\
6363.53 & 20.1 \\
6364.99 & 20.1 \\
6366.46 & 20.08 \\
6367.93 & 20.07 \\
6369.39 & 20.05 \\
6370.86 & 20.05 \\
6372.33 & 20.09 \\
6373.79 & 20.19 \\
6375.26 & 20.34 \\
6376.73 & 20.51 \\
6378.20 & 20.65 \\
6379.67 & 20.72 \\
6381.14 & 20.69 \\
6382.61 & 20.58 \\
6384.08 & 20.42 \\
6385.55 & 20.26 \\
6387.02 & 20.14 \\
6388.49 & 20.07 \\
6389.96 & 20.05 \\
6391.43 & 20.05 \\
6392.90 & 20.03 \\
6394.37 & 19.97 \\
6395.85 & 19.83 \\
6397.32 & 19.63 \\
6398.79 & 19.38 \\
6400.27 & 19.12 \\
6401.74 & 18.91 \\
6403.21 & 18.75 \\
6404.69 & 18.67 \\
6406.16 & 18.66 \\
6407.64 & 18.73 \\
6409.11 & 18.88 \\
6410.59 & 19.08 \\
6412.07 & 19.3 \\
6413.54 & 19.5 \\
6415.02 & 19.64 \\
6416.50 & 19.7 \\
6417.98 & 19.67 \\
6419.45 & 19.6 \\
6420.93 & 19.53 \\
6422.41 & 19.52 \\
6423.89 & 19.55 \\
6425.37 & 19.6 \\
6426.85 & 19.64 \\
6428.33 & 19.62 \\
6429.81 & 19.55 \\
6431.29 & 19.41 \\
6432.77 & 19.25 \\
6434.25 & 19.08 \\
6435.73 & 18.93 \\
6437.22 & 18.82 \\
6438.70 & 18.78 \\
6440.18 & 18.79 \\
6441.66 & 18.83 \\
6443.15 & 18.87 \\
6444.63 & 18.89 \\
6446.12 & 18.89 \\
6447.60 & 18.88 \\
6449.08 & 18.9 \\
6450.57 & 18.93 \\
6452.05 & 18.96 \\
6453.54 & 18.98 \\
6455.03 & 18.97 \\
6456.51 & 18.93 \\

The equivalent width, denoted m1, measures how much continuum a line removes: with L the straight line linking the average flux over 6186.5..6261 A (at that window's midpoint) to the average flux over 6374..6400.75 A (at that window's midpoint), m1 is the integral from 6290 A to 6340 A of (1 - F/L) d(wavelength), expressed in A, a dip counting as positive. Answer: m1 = 2.35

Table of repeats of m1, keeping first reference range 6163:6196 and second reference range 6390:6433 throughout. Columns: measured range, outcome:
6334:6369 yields -1.01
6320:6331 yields 0.36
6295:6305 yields 0.02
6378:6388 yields -0.51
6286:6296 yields -0.12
